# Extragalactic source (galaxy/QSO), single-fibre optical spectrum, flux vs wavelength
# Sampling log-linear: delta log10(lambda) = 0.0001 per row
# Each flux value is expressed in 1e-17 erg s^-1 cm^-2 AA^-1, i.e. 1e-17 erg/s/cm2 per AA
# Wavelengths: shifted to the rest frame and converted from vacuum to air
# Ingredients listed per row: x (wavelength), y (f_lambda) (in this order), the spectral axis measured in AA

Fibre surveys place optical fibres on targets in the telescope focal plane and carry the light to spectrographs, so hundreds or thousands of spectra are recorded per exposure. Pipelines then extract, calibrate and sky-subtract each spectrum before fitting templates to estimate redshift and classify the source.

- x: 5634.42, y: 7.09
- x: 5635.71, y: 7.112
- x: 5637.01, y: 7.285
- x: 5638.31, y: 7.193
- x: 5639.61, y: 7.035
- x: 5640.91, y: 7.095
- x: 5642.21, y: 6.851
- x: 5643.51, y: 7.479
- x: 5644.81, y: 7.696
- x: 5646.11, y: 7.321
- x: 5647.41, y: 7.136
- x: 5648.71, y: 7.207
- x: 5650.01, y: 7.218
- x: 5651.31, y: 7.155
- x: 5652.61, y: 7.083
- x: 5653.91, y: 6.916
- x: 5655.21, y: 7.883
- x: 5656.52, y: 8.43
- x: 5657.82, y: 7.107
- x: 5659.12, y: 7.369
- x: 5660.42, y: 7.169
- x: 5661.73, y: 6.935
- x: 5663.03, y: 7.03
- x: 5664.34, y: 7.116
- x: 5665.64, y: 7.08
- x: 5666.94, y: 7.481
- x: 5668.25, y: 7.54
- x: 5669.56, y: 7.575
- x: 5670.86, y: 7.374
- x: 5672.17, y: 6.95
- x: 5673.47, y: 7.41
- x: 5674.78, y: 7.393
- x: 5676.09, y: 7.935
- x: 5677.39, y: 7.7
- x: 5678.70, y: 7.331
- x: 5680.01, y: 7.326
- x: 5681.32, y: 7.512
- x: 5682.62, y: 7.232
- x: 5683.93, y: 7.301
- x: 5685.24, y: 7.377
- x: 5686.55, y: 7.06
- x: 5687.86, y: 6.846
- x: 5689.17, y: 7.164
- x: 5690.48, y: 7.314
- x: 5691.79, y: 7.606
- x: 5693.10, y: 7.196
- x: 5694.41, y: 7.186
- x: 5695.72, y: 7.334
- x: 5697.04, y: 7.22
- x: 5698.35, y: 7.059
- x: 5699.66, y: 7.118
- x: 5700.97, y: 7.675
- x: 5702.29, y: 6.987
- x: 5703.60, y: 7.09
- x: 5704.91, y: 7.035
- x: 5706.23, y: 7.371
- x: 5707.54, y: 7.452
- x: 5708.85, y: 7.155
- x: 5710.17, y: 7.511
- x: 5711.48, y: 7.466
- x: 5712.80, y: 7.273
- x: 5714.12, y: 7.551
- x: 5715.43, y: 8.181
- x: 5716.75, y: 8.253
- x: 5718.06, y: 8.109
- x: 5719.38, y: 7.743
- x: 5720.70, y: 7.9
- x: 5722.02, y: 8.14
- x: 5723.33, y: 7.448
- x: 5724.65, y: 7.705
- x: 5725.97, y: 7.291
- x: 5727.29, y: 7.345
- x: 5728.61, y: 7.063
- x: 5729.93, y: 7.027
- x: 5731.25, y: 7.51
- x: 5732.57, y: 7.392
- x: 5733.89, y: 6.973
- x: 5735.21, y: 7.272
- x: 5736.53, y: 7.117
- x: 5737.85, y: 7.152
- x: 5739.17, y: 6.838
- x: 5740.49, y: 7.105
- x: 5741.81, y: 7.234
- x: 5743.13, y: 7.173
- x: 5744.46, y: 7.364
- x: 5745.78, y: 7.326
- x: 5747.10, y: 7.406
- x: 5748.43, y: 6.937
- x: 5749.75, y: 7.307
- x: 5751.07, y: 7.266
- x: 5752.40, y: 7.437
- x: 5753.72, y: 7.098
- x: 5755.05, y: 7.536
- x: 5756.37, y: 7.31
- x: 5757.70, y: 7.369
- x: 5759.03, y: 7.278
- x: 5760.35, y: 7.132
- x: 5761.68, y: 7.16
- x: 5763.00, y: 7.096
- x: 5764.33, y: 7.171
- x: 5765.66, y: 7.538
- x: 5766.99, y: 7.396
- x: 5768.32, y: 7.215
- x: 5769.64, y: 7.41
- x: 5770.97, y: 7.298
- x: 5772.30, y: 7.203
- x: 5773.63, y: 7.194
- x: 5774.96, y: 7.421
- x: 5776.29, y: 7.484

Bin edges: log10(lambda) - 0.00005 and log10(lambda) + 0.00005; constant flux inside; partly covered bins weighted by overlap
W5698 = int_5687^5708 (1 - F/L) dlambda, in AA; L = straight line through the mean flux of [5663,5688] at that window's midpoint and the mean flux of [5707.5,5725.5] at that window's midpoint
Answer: 0.9 AA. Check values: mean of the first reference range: 7.35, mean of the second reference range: 7.71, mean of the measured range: 7.22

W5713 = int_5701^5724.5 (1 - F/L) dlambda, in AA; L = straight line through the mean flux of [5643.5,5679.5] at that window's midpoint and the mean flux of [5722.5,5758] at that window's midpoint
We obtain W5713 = -0.9 AA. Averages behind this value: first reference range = 7.36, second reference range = 7.26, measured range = 7.57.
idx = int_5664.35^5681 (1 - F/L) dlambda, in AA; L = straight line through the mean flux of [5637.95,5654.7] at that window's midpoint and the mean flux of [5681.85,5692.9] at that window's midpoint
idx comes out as -0.4 AA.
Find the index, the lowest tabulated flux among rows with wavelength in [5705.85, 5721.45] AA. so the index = 7.155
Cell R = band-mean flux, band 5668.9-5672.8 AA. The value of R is 7.3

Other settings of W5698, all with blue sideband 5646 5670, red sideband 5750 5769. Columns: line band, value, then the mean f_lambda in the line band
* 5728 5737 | 0.1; 7.2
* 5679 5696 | 0.1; 7.27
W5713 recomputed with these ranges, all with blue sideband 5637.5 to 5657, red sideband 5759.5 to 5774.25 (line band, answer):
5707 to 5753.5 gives -0.9 AA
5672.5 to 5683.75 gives -0.3 AA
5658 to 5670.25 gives 0.1 AA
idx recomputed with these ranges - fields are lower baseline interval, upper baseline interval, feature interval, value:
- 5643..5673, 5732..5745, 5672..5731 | -1.5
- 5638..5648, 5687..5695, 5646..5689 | -0.6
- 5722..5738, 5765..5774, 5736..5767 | 0.4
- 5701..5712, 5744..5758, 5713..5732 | -0.9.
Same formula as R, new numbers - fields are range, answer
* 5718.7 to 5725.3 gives 7.78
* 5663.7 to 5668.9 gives 7.31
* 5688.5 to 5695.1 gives 7.3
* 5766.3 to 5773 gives 7.31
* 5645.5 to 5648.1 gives 7.23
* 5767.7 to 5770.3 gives 7.34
